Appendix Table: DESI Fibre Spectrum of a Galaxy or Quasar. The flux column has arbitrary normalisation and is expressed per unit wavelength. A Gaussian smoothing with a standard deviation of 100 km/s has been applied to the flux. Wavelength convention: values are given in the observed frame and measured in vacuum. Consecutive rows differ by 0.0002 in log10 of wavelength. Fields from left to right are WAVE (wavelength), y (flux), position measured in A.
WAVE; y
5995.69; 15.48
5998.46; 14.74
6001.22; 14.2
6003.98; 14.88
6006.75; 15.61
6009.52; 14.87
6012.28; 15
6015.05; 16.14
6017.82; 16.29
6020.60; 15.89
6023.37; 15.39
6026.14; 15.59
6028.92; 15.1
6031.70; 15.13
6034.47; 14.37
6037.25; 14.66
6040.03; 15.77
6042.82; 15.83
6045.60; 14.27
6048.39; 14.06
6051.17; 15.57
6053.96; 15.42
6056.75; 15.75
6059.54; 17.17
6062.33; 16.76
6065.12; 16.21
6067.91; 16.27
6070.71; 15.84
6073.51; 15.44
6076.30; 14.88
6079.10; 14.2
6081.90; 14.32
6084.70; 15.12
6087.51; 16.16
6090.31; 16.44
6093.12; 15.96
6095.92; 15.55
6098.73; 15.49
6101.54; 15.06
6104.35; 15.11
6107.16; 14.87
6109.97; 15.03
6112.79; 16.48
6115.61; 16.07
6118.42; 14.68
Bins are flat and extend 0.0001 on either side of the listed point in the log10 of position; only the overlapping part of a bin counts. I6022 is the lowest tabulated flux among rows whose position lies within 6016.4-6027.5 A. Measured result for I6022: 15.39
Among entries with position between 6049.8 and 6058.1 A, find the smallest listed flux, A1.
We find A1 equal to 15.42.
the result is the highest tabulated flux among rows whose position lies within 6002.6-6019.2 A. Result 16.29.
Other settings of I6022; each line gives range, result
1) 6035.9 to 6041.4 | 14.66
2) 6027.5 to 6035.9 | 14.37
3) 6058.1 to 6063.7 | 16.76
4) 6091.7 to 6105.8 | 15.06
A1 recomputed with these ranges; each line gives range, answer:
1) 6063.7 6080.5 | 14.2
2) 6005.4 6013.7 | 14.87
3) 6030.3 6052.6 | 14.06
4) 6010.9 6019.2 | 15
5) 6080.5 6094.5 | 14.32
